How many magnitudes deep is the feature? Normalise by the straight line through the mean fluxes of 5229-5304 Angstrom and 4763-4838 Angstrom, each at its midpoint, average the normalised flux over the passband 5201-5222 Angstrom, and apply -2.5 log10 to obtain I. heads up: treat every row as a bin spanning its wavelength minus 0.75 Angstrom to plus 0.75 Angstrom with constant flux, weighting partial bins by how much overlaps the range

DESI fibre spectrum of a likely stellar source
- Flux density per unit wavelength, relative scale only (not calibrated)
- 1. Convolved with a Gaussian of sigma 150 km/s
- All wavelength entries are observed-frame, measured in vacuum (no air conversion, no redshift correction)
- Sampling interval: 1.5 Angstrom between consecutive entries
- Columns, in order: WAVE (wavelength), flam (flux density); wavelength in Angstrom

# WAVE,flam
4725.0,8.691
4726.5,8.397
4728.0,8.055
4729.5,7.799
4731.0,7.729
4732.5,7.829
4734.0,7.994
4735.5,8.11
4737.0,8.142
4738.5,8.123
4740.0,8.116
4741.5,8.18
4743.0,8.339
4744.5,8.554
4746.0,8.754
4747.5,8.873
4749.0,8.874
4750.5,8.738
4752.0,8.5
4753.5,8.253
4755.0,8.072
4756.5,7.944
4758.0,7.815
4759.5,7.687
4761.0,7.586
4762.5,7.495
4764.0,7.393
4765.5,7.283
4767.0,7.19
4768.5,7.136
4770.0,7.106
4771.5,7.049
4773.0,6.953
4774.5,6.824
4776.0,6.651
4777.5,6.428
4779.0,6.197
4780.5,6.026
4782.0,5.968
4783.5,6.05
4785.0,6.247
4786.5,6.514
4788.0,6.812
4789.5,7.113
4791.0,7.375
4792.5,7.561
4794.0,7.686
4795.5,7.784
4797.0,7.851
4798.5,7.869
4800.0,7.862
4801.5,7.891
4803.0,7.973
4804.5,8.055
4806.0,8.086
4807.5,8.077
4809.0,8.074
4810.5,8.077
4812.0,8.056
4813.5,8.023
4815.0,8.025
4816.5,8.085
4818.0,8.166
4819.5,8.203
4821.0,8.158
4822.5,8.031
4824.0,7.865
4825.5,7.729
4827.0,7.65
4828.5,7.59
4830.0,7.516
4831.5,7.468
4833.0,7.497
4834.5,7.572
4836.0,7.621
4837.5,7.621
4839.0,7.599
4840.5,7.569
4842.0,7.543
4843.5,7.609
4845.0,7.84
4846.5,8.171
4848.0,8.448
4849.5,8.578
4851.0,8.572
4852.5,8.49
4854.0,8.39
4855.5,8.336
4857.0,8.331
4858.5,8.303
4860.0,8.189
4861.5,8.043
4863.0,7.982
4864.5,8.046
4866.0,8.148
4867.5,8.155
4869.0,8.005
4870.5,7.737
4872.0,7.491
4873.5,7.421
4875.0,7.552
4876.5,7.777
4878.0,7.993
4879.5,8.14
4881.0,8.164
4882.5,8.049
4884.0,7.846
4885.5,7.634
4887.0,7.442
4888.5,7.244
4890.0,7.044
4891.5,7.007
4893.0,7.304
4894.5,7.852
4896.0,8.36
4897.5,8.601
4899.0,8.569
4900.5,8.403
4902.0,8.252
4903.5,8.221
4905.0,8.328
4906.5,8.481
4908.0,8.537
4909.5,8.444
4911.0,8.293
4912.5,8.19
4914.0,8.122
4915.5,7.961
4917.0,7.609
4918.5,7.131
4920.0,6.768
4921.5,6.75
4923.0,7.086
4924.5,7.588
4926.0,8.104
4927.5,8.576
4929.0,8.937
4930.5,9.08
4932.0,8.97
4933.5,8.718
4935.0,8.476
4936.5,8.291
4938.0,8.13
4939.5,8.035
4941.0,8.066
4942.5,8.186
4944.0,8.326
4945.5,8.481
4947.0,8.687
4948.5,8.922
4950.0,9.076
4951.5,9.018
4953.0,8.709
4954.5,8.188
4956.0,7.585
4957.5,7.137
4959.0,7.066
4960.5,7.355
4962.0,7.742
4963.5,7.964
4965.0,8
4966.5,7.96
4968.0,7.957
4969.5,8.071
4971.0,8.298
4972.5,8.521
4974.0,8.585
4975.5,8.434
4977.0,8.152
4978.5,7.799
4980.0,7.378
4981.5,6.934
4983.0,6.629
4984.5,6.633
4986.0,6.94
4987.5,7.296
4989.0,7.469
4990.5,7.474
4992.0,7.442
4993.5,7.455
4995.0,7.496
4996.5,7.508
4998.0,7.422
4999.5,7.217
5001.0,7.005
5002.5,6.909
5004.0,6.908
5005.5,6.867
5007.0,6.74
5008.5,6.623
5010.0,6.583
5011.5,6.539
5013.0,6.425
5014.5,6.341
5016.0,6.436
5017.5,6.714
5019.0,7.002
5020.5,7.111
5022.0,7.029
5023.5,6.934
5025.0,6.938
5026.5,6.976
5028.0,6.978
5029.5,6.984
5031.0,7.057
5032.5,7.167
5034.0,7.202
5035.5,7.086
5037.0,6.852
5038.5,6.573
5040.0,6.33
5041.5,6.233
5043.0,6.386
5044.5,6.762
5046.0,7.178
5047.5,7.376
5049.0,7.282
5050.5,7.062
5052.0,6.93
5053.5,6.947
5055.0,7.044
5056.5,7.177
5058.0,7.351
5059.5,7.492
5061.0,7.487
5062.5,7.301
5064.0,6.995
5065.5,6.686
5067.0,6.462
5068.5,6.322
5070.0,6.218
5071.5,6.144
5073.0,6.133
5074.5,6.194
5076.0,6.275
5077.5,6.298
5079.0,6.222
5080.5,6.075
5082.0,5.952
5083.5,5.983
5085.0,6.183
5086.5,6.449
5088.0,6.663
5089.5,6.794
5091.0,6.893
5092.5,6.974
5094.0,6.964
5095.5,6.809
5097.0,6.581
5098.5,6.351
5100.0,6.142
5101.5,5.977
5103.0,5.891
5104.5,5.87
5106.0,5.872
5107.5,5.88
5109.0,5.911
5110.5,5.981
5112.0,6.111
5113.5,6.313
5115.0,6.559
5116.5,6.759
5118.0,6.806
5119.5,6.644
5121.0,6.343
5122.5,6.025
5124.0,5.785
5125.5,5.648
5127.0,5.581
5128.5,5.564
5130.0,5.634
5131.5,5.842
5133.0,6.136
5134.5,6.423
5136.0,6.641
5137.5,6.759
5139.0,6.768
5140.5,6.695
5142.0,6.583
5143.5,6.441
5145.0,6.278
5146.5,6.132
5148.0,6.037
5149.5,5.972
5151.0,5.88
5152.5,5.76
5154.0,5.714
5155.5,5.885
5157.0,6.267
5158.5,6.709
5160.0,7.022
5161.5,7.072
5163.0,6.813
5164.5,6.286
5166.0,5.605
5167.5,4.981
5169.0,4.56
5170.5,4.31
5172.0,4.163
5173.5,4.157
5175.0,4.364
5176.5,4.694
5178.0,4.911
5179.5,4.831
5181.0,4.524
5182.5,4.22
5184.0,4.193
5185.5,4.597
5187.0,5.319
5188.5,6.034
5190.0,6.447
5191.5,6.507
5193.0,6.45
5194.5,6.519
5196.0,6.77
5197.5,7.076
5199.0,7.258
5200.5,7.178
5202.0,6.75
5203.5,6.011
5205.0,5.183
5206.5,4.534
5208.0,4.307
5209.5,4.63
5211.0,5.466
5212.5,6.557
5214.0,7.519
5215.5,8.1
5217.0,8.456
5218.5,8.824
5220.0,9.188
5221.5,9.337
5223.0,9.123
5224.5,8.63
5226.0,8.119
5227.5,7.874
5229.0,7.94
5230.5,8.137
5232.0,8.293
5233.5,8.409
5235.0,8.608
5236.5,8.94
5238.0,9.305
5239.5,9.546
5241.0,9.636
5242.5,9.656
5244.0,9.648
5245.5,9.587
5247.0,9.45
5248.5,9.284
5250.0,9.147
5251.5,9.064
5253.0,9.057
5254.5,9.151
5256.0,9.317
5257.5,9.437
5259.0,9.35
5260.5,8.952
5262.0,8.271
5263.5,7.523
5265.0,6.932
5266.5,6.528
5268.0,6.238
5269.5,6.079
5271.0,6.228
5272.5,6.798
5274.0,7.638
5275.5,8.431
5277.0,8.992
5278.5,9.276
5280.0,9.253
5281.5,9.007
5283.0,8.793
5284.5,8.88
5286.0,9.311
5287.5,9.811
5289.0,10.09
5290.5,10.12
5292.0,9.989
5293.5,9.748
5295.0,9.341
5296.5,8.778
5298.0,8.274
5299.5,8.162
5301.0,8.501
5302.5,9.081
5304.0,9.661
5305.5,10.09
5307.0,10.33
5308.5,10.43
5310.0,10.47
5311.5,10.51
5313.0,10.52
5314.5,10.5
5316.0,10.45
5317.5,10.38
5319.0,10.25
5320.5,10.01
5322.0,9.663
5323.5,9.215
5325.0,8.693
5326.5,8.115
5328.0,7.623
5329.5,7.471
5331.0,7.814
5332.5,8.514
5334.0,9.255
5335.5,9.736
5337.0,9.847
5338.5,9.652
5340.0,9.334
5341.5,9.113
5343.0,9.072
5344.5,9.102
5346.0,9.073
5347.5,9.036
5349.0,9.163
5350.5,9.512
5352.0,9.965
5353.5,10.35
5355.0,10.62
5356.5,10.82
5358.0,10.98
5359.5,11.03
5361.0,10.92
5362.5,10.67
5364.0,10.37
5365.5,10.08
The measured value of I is 0.26 mag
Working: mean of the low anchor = 7.44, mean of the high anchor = 8.74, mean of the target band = 6.75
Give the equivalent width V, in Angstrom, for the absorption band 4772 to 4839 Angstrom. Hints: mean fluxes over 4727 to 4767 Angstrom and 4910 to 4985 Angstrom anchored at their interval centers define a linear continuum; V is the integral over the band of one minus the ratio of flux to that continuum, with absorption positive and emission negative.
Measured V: 4.8 Angstrom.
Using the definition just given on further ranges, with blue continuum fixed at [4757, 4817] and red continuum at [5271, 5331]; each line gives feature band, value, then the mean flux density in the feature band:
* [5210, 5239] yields 2.4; 8.23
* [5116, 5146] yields 8.2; 6.26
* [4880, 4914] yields -1.1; 8.02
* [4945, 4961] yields -0.5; 8.21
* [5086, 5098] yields 2.4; 6.76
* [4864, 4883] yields -0.6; 7.89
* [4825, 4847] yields -0.3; 7.63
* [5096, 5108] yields 3.4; 6.09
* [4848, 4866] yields -1.6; 8.3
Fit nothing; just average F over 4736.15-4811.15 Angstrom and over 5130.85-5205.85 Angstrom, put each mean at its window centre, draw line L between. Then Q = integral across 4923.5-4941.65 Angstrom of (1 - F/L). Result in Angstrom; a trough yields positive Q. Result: -4.0 Angstrom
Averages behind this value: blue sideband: 7.58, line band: 8.4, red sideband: 5.87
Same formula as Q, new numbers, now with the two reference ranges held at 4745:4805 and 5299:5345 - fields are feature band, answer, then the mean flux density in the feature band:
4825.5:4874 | -1.3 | 7.92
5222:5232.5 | 0.9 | 8.33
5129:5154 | 7.2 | 6.23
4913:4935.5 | 0.0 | 7.99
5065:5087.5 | 6.0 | 6.24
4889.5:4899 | 0.1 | 7.78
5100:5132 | 9.7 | 6.05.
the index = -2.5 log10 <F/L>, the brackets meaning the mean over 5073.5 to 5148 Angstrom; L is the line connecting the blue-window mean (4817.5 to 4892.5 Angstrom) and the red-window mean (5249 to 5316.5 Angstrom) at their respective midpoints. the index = 0.33 mag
